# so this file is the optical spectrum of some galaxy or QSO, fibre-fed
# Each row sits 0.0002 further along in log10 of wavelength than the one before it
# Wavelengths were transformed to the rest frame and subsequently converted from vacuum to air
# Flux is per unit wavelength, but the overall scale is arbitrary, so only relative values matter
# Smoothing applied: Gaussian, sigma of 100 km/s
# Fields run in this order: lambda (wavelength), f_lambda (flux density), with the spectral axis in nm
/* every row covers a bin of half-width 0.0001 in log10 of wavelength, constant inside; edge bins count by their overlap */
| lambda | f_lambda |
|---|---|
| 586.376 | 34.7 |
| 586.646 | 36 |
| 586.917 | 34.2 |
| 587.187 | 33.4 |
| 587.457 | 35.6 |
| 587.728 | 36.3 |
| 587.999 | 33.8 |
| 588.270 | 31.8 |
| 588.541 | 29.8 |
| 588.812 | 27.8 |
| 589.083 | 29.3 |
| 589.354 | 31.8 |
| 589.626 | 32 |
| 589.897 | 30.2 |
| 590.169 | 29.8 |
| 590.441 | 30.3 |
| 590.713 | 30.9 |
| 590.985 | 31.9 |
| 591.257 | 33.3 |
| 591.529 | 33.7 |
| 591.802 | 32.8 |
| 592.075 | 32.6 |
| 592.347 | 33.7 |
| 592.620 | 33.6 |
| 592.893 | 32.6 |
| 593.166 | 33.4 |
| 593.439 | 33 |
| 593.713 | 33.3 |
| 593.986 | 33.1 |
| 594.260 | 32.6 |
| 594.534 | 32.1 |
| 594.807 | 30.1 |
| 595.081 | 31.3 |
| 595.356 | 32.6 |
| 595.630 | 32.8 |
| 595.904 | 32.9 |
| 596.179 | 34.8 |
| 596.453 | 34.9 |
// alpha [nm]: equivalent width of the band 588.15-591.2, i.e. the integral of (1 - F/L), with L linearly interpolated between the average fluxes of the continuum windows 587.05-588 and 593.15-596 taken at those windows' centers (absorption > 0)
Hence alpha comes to 0.32 nm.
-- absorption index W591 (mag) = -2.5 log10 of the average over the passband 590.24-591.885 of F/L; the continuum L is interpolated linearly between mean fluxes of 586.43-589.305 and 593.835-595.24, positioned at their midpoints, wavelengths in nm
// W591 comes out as 0.01 mag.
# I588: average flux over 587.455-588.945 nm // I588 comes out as 32.2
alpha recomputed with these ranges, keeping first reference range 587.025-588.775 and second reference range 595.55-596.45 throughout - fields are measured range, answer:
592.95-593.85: 0.01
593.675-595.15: 0.07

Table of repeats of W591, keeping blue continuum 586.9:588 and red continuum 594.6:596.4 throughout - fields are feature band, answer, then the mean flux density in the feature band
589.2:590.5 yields 0.11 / 30.8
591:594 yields 0.01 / 33.1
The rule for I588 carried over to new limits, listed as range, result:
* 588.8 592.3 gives 31.5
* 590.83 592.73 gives 33.1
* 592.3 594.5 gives 33.1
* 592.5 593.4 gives 33.2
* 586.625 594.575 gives 32.4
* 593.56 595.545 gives 32.2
